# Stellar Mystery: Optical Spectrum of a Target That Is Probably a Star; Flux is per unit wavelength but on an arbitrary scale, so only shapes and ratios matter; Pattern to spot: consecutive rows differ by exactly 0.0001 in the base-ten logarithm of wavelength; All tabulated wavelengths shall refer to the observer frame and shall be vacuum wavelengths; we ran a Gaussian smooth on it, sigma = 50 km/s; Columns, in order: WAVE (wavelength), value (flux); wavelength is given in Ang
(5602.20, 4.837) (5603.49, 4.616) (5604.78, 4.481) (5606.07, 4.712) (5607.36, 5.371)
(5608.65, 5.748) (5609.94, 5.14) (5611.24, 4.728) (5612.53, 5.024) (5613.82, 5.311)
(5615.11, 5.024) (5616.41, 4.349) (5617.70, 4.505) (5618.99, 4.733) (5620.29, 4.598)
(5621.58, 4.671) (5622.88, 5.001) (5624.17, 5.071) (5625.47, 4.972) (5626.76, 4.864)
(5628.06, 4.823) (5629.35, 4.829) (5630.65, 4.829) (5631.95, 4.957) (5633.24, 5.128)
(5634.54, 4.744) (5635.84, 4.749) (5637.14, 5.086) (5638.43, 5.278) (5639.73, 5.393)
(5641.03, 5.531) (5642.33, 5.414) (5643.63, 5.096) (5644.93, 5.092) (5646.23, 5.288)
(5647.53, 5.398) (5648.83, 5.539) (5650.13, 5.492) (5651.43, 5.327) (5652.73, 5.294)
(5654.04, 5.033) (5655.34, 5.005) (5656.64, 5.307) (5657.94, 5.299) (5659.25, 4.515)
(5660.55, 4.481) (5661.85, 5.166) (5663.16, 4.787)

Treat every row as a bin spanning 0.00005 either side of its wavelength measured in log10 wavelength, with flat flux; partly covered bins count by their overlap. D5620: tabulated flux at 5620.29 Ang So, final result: 4.598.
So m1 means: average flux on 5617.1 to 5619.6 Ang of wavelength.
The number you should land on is 4.63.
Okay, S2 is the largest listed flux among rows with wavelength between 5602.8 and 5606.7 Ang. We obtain 4.712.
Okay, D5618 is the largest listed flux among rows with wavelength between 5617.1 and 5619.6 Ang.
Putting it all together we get 4.733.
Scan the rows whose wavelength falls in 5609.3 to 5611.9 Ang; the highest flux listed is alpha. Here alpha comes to 5.14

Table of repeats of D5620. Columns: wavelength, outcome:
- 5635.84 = 4.749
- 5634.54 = 4.744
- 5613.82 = 5.311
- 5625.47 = 4.972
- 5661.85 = 5.166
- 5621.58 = 4.671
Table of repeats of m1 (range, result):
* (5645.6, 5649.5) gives 5.41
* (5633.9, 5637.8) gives 4.87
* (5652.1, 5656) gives 5.11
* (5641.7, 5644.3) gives 5.25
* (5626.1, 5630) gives 4.85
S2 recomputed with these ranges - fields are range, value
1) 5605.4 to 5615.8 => 5.748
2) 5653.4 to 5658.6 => 5.307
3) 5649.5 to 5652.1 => 5.492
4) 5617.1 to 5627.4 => 5.071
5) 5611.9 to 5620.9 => 5.311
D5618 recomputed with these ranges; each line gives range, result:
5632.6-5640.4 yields 5.393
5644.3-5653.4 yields 5.539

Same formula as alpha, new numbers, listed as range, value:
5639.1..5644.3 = 5.531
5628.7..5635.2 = 5.128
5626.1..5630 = 4.864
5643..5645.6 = 5.096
